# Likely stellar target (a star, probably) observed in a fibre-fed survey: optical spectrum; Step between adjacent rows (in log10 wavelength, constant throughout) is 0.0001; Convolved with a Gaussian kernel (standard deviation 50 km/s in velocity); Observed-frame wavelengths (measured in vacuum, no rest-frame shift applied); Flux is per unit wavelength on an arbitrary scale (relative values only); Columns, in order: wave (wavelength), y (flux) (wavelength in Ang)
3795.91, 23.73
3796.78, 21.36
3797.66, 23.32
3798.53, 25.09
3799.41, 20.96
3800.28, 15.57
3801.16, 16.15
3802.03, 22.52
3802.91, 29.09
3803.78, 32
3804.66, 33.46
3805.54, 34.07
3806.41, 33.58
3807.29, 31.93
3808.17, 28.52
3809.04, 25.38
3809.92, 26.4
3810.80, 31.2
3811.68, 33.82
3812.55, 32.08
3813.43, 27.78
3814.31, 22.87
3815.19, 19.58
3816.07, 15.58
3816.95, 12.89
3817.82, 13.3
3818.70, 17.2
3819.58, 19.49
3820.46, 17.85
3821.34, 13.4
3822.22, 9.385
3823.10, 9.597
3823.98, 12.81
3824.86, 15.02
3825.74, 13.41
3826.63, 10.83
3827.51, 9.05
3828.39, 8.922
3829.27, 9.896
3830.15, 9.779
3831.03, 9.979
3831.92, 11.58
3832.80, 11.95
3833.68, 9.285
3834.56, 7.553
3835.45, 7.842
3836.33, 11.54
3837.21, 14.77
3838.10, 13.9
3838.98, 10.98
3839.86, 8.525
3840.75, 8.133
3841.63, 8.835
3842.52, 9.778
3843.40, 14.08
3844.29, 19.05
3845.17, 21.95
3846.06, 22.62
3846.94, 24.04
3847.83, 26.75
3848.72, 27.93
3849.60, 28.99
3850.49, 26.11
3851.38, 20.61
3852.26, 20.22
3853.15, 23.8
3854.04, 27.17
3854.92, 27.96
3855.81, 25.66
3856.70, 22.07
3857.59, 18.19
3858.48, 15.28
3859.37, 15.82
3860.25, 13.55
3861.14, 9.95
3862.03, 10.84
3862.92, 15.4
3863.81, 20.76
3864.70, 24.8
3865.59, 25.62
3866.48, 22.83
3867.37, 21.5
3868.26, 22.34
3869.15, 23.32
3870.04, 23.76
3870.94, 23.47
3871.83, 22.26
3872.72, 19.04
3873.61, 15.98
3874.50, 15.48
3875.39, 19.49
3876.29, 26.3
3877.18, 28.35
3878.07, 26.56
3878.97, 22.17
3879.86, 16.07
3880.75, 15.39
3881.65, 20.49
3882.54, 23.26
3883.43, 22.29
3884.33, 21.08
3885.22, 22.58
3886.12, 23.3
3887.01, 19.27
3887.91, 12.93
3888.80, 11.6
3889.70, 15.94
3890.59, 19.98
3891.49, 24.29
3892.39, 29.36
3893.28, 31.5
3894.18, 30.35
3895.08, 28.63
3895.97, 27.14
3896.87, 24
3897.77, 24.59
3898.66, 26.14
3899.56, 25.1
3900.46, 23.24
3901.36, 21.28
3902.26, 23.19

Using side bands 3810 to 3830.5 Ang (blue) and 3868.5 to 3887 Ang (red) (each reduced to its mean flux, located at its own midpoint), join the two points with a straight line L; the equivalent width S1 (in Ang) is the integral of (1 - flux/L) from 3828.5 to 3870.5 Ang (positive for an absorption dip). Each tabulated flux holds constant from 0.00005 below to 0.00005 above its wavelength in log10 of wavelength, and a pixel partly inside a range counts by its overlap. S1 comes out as 4.1 Ang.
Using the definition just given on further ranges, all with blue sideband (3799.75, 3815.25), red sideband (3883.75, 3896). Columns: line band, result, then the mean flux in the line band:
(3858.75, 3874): 2.9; 19.5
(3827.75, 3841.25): 8.2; 10.3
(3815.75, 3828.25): 6.2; 13.4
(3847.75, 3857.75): 0.1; 24.7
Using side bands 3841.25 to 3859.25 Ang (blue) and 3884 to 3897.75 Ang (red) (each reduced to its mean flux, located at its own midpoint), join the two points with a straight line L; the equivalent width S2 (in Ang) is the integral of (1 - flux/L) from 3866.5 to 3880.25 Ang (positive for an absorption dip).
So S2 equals 0.3 Ang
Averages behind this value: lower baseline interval 21.5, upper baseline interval 22.9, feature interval 21.8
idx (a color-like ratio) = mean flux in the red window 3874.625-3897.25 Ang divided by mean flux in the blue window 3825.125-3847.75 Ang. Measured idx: 1.78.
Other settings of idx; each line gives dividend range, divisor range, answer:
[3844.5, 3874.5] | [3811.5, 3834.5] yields 1.43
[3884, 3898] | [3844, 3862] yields 1.06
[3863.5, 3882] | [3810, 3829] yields 1.24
